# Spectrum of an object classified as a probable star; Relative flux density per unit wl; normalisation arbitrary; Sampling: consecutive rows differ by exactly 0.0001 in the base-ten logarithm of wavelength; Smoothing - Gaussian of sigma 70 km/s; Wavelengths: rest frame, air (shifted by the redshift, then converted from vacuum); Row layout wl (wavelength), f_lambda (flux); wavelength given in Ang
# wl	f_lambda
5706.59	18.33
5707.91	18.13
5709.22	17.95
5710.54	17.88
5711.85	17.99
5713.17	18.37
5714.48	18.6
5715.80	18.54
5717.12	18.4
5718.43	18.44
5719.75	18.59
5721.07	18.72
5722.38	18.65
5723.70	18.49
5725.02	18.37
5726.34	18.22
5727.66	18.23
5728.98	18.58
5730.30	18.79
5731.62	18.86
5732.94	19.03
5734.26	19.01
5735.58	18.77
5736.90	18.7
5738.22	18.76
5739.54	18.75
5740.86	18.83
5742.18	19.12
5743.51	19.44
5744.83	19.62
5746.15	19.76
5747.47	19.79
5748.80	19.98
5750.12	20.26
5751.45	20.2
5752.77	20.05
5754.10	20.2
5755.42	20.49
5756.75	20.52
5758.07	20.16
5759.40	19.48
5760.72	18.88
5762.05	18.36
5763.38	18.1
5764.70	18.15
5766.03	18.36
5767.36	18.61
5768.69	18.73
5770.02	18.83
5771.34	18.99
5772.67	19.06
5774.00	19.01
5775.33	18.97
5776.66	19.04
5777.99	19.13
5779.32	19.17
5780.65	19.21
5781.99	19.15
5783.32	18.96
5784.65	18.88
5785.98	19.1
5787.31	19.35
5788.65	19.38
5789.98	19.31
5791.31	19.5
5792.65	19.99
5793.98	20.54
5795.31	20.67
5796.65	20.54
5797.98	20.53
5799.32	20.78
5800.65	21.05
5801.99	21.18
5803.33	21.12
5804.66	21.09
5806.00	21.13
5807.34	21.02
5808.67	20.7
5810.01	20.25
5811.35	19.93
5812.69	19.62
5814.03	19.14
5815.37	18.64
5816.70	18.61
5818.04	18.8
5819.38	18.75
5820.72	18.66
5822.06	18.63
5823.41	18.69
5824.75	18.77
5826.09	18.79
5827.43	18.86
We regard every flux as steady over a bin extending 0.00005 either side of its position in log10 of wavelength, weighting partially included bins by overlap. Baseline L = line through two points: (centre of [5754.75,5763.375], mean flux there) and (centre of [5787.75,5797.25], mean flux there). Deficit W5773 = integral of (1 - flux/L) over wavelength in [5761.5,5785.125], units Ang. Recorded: 1.08 Ang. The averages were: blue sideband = 19.5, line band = 18.8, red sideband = 20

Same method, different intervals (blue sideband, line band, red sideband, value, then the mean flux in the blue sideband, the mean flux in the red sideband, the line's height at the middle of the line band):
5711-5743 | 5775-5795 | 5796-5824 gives 0.21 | 18.6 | 19.9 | 19.5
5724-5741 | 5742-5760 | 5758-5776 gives -1.17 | 18.7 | 18.8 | 18.7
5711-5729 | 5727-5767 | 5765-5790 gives -1.16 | 18.4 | 19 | 18.7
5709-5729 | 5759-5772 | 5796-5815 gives 0.60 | 18.4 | 20.5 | 19.5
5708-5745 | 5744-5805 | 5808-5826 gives -2.27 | 18.6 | 19.2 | 18.9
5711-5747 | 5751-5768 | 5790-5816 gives 0.05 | 18.7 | 20.4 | 19.4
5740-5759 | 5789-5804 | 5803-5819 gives -0.38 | 19.9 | 20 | 19.9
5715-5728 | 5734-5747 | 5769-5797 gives -0.24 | 18.5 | 19.4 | 18.7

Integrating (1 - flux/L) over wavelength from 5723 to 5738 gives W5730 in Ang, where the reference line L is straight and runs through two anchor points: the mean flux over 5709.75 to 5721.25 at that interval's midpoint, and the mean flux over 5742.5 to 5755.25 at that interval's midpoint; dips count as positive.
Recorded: 0.3 Ang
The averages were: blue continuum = 18.4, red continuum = 19.9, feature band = 18.6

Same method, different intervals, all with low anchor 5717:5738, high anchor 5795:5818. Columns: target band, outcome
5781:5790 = 0.32 Ang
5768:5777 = 0.29 Ang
